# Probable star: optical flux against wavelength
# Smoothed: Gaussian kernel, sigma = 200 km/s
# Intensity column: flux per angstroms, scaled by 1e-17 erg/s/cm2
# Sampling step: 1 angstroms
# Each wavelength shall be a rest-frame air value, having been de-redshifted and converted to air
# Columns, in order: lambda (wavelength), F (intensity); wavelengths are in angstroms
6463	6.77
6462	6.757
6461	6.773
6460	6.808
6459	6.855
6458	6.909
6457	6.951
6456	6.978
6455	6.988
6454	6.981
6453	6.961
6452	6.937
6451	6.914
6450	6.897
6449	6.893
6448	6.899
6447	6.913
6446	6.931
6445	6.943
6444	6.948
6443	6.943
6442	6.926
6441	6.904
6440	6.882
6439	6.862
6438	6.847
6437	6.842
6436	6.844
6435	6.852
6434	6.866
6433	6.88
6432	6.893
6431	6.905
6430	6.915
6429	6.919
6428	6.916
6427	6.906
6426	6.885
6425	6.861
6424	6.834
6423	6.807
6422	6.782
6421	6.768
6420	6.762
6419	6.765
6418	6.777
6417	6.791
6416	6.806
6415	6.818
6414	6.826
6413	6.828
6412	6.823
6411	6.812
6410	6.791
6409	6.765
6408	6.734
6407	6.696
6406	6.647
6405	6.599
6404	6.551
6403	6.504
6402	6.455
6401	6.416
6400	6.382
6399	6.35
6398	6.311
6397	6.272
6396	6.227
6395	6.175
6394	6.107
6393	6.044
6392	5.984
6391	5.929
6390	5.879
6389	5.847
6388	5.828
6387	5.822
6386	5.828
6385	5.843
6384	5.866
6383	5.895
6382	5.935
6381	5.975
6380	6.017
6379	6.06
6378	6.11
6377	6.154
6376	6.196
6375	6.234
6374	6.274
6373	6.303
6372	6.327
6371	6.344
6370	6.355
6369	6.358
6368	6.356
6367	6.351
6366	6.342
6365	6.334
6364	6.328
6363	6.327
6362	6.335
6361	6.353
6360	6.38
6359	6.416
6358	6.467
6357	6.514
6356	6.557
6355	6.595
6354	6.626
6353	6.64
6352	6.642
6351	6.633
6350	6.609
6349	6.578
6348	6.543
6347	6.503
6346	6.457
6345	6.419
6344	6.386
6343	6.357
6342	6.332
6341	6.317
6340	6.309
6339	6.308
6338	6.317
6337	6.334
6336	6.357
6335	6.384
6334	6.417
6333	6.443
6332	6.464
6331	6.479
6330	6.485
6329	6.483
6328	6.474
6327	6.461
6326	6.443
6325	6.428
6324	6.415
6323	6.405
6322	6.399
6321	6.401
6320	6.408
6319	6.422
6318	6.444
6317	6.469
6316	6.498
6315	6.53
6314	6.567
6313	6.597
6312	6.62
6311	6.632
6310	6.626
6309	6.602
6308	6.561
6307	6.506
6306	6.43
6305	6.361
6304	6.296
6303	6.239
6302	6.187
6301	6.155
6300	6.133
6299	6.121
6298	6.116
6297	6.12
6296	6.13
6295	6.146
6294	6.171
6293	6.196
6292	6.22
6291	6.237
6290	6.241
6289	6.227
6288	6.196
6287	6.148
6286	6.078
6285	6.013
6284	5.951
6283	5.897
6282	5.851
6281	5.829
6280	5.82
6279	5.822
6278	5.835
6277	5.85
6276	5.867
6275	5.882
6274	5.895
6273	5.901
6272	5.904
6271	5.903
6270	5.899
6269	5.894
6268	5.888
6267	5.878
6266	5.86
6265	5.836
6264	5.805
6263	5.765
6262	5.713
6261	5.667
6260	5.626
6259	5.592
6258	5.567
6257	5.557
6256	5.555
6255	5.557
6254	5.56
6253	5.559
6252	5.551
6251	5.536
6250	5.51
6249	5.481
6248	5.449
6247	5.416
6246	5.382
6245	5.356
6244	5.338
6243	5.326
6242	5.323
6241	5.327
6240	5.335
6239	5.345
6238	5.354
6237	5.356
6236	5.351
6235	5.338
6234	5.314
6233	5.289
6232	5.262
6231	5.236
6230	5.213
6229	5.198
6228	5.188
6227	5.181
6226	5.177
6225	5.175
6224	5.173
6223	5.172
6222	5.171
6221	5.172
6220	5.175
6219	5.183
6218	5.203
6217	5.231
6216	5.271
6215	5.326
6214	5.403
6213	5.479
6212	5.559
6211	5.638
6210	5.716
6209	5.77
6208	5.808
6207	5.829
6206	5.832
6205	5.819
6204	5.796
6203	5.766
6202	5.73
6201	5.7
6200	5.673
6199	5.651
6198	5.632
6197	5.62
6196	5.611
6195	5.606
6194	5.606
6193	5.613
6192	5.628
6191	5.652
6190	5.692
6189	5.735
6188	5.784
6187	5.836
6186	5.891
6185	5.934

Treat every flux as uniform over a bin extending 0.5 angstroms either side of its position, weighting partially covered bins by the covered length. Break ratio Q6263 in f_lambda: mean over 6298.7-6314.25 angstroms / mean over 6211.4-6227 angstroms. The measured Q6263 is 1.2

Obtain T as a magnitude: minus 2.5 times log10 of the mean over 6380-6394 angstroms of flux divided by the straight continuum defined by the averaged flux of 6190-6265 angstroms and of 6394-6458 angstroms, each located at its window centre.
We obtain 0.11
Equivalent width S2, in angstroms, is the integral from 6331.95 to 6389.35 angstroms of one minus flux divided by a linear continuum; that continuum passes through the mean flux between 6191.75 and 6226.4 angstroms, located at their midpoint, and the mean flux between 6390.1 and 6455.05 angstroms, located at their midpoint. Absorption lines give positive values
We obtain 0.6 angstroms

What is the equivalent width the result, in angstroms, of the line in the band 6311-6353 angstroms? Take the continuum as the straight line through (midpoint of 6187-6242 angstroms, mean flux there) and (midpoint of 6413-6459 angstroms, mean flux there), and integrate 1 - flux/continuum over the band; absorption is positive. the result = -1.6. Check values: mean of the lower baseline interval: 5.47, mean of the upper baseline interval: 6.88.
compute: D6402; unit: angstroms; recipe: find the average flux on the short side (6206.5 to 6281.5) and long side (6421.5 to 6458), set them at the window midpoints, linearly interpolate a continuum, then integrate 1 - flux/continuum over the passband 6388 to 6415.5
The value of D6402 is 0.9 angstroms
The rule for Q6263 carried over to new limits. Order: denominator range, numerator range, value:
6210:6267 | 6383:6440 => 1.21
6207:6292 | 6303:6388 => 1.14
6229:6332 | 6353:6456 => 1.10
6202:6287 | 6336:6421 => 1.15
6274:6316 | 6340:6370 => 1.04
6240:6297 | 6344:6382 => 1.10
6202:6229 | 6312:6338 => 1.19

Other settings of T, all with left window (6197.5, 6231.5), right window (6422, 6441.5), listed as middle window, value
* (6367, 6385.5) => 0.06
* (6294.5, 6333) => -0.05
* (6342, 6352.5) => -0.03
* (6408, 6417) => -0.01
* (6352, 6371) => 0.00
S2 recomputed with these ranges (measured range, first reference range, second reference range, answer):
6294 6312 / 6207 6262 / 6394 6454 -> -1.3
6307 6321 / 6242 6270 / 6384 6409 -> -1.6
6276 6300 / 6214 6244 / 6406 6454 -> -1.4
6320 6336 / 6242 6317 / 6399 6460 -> -0.5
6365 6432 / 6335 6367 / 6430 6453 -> 2.6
